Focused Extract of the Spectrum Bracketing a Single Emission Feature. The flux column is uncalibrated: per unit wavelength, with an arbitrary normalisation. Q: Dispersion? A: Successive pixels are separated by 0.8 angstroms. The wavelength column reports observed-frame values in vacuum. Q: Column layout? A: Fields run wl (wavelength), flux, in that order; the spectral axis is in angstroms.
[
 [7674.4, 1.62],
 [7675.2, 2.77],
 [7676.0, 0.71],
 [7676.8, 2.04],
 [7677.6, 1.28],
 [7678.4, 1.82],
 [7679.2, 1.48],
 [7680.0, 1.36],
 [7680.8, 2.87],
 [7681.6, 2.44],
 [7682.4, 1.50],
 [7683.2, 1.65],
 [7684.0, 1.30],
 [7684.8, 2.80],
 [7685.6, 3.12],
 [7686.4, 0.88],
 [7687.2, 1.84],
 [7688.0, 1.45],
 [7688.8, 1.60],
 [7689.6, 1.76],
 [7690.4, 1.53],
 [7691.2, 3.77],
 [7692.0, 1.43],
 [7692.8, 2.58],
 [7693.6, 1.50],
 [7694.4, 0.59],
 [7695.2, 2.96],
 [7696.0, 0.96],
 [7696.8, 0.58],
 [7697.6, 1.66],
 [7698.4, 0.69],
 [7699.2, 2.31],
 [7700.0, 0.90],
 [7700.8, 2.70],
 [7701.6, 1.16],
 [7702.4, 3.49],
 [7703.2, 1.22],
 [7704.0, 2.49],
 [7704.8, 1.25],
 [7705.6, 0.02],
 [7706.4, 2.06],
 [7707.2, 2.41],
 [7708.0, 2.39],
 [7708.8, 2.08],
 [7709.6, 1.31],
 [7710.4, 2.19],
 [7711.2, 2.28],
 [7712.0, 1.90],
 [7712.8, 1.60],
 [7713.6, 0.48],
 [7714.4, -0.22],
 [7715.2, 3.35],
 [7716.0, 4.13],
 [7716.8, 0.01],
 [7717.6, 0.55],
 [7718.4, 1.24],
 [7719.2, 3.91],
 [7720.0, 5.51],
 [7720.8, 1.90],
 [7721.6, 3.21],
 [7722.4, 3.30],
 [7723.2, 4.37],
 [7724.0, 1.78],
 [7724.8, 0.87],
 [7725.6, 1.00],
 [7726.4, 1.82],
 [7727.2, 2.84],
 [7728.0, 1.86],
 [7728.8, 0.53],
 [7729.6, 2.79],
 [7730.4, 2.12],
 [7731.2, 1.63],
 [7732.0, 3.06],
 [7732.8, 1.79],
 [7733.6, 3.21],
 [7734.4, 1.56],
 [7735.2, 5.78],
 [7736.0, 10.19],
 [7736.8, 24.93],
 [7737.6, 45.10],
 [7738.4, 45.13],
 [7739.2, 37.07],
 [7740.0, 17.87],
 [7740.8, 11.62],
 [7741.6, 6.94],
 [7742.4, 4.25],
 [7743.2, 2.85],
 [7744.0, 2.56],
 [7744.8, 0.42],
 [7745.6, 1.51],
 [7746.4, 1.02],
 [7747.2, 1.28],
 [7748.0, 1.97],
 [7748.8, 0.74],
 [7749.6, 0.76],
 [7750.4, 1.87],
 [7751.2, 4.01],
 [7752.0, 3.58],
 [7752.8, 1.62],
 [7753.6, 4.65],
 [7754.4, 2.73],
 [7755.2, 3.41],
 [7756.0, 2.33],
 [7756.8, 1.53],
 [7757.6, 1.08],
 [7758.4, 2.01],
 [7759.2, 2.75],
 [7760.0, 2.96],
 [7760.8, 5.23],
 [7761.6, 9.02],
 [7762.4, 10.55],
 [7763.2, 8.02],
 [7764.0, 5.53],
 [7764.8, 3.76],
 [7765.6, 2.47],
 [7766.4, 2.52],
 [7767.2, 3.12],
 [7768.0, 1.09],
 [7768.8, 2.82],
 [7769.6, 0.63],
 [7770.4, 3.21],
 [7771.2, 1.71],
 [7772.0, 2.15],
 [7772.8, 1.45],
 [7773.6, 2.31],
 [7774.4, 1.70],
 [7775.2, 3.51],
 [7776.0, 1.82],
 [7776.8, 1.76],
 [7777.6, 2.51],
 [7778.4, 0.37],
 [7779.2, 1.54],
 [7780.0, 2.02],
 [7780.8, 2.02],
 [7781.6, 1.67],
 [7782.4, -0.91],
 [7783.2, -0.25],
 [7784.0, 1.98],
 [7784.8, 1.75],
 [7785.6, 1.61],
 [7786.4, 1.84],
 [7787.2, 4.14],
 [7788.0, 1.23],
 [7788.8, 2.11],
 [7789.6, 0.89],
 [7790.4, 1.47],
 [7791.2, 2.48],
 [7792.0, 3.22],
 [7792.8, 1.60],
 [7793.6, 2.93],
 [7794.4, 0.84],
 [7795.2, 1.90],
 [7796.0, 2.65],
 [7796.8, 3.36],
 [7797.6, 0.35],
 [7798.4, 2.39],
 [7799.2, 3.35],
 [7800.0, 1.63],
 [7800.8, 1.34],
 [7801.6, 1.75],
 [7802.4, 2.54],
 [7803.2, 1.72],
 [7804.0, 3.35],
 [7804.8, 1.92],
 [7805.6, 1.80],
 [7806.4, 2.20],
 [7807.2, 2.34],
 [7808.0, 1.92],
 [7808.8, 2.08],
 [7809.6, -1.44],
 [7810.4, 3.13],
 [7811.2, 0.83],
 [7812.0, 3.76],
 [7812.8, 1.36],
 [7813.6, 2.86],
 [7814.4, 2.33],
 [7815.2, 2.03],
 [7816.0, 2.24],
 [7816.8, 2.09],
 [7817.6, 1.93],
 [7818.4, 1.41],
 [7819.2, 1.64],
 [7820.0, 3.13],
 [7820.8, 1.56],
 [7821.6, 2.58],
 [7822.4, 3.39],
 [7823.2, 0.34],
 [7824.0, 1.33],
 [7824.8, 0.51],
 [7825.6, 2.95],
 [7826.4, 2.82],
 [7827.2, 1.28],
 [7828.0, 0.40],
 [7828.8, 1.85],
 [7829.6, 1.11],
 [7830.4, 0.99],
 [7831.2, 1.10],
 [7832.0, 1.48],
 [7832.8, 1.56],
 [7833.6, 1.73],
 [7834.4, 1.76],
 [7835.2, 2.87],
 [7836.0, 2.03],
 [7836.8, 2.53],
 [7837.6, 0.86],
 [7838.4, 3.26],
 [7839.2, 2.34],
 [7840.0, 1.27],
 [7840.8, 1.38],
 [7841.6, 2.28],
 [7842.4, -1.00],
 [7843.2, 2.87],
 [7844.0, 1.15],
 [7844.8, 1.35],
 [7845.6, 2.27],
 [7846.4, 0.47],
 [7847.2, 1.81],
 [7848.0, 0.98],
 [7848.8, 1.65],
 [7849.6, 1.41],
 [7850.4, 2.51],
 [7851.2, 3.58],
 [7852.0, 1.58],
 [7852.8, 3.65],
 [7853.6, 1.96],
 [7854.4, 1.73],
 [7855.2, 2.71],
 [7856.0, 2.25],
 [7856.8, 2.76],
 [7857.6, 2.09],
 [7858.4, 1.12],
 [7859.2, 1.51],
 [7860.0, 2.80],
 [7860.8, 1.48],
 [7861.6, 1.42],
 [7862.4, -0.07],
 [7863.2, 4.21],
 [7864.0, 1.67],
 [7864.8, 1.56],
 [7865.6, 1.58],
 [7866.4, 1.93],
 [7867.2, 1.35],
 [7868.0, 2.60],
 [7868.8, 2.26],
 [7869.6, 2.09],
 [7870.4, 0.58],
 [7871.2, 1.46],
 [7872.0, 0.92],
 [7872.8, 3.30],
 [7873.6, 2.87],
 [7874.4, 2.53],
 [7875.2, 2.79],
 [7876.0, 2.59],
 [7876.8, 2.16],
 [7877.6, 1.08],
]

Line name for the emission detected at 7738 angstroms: H-alpha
